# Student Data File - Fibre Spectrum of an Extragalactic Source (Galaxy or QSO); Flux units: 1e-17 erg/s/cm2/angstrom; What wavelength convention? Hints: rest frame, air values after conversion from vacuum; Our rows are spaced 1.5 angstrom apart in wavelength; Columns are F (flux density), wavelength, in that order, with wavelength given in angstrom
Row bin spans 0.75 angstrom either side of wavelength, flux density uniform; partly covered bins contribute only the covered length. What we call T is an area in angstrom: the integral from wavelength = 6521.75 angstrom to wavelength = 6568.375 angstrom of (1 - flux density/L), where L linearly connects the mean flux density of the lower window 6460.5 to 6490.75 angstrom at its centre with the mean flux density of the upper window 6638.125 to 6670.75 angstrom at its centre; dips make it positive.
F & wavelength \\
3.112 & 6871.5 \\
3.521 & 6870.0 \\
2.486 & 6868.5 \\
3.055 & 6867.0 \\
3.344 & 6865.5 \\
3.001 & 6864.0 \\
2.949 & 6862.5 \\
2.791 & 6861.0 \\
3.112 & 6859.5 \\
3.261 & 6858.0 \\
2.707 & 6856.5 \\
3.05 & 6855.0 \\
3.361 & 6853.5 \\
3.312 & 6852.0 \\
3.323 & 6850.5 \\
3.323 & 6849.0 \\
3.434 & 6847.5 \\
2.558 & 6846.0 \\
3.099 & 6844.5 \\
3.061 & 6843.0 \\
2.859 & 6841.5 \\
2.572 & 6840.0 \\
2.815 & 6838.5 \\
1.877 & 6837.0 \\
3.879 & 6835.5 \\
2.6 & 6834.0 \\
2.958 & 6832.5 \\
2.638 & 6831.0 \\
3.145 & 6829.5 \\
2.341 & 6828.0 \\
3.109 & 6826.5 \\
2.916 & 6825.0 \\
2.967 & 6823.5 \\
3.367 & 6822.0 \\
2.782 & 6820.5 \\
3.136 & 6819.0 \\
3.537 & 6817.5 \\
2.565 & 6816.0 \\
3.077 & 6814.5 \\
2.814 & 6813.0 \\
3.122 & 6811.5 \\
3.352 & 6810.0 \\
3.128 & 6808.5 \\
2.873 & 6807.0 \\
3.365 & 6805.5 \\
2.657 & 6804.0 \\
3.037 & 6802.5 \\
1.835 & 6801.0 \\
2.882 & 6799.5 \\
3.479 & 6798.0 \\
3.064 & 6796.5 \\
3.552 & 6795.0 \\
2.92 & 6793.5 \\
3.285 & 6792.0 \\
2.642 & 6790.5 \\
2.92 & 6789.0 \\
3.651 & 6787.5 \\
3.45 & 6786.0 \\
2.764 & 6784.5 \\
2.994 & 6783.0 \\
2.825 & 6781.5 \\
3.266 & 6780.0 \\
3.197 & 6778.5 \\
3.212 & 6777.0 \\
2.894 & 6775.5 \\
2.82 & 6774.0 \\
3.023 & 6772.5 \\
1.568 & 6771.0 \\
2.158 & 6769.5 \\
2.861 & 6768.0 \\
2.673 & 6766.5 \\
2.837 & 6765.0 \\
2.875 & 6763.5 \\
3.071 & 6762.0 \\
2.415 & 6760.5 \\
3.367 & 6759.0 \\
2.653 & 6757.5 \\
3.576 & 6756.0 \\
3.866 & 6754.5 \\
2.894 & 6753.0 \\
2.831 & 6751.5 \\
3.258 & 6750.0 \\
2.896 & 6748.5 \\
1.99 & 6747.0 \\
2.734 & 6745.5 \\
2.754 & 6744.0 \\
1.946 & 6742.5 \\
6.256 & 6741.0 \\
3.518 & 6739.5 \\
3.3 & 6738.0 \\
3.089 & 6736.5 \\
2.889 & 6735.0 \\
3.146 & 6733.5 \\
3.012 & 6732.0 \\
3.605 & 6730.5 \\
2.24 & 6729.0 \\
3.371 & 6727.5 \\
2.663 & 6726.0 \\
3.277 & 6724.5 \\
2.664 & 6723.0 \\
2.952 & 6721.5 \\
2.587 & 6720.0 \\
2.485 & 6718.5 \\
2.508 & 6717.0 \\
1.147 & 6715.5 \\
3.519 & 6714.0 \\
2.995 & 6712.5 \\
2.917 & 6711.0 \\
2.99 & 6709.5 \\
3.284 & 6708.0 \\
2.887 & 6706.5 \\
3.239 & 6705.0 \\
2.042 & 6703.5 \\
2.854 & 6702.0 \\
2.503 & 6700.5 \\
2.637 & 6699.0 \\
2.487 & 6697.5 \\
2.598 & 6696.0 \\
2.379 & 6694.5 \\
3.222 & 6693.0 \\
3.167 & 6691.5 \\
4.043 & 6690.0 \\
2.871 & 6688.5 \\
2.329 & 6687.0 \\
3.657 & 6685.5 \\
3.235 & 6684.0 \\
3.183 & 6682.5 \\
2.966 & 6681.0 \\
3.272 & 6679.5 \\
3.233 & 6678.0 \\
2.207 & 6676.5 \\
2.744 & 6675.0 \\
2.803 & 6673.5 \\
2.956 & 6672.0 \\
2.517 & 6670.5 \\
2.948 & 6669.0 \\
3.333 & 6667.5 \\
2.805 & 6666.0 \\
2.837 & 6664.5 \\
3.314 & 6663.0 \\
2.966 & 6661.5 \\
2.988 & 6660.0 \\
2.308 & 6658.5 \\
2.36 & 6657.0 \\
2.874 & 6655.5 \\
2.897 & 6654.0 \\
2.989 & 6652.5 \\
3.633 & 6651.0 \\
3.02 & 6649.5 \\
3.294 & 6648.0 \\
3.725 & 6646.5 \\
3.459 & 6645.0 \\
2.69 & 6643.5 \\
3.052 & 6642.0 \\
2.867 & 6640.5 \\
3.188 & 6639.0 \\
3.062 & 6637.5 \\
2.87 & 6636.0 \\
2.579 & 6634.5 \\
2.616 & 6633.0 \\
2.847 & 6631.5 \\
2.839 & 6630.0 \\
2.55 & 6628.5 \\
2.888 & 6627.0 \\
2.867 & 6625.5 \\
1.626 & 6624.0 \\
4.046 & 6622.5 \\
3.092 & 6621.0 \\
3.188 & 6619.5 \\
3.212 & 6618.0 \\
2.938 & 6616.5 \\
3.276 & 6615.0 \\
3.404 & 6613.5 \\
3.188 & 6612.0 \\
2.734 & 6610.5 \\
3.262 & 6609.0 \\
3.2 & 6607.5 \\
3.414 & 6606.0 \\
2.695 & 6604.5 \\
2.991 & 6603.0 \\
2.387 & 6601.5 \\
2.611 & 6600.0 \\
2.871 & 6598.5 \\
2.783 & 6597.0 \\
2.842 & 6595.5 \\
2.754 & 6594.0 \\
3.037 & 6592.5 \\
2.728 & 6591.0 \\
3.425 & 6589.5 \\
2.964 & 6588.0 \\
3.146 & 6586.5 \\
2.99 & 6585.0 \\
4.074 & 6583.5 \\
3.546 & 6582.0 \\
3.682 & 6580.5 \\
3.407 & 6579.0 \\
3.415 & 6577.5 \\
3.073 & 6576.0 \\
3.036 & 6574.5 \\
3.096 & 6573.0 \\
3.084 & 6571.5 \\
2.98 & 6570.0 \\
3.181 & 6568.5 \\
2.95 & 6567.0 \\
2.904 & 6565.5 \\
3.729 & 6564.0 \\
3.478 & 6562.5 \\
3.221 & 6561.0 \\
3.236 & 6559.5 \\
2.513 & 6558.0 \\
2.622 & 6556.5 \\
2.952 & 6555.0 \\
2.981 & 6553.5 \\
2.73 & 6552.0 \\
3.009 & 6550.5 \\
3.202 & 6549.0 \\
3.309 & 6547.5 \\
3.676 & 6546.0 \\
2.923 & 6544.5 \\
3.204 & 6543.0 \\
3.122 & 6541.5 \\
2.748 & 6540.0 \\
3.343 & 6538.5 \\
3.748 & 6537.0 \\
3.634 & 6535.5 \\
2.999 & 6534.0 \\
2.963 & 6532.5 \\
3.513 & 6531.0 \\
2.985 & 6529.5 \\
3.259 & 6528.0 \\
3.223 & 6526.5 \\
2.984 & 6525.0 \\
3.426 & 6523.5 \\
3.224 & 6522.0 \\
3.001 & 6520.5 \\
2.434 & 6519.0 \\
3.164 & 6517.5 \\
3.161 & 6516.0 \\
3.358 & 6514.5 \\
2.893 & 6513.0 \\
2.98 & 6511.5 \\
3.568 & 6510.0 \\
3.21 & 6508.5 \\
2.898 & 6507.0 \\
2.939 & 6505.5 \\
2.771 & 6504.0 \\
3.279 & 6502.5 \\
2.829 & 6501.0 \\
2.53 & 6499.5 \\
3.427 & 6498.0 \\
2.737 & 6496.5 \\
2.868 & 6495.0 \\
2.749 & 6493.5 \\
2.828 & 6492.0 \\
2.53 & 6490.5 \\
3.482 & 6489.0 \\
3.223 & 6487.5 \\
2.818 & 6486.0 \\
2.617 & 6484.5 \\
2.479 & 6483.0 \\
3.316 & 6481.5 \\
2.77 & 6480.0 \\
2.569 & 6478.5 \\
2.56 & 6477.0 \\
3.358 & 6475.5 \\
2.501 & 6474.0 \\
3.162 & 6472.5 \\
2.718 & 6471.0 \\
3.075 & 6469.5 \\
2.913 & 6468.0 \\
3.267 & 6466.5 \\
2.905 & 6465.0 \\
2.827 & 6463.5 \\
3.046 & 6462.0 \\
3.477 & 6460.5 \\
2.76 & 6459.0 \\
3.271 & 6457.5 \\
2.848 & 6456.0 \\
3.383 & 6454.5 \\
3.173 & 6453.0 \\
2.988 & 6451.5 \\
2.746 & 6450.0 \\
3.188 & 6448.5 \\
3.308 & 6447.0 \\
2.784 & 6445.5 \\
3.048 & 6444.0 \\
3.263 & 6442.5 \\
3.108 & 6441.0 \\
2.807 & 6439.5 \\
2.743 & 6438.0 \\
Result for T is -3.1 angstrom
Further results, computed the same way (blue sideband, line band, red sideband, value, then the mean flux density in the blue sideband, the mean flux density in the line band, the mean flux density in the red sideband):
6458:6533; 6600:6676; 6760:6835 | 0.1 angstrom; 2.99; 2.96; 2.94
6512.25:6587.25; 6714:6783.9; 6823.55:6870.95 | 2.8 angstrom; 3.17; 2.92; 2.98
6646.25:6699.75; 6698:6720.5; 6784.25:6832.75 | 2.0 angstrom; 2.96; 2.71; 3.01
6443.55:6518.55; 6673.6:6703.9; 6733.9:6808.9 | 1.1 angstrom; 2.98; 2.89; 3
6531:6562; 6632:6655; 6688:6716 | -0.9 angstrom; 3.12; 3.06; 2.85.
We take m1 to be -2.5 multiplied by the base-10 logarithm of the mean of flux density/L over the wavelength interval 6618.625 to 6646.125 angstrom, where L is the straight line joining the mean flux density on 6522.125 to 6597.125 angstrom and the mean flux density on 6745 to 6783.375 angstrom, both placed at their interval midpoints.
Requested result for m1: 0.05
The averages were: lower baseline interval 3.16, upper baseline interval 2.87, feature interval 2.92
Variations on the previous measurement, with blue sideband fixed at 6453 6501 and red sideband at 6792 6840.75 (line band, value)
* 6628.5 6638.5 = 0.058 mag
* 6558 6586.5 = -0.111 mag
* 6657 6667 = 0.039 mag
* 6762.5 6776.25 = 0.120 mag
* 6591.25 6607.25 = 0.037 mag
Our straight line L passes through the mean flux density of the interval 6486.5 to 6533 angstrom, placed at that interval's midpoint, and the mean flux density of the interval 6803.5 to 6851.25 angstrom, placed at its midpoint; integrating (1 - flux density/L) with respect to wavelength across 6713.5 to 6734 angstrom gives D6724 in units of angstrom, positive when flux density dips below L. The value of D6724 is 1.47 angstrom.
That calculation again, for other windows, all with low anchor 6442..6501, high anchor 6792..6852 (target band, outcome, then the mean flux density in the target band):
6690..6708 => 1.0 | 2.81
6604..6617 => -0.7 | 3.14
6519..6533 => -0.8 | 3.14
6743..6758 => 0.2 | 2.93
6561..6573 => -0.9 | 3.18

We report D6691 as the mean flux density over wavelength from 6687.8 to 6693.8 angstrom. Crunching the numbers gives 3.32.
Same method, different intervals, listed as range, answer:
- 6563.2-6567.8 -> 3.2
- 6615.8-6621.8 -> 3.12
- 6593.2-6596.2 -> 2.8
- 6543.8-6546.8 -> 3.31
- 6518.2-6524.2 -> 3.02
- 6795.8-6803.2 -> 2.86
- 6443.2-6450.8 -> 3.02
